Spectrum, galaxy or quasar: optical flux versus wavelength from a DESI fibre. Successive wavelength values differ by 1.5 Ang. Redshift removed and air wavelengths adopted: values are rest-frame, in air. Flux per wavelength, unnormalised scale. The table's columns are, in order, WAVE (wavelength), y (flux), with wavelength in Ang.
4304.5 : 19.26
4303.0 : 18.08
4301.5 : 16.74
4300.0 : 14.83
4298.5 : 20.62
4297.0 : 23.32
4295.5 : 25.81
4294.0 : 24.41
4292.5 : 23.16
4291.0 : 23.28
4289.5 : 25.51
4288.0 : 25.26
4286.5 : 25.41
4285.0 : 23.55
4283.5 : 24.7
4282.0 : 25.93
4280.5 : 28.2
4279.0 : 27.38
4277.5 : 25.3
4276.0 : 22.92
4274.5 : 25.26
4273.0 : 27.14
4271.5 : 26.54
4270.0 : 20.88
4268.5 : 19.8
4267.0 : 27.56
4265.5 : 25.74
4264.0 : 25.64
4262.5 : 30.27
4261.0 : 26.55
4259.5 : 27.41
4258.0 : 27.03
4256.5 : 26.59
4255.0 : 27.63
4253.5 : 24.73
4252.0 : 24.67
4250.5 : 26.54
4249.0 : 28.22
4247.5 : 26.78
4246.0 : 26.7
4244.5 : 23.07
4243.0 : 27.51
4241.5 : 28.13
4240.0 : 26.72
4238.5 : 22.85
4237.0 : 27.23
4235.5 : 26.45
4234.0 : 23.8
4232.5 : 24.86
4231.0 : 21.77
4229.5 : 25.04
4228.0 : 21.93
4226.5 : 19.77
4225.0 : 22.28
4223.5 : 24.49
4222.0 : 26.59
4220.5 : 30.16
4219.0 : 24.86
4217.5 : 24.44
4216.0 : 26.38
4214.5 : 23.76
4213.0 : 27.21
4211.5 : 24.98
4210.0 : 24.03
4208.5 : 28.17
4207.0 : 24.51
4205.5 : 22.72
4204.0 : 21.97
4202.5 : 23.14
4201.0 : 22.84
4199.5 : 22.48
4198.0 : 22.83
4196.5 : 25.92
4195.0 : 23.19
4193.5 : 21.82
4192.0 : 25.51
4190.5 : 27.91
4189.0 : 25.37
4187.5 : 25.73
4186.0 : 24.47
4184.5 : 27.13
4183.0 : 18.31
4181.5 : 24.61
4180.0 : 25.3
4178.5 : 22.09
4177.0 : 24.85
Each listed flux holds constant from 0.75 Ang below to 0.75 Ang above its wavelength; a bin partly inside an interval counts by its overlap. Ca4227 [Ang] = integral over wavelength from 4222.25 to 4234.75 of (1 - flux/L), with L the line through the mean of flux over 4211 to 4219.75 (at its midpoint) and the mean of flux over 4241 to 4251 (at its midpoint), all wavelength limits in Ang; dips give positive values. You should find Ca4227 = 1.3 Ang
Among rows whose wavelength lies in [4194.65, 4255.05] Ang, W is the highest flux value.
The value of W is 30.16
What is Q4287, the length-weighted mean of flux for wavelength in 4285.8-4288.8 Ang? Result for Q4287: 25.3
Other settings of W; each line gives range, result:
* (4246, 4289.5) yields 30.27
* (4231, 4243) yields 28.13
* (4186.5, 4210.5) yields 28.17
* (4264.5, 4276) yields 27.56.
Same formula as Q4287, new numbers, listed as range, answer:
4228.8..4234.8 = 23.9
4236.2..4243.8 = 26.5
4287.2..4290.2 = 25.4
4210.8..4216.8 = 25.6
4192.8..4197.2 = 23.6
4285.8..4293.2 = 24.5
